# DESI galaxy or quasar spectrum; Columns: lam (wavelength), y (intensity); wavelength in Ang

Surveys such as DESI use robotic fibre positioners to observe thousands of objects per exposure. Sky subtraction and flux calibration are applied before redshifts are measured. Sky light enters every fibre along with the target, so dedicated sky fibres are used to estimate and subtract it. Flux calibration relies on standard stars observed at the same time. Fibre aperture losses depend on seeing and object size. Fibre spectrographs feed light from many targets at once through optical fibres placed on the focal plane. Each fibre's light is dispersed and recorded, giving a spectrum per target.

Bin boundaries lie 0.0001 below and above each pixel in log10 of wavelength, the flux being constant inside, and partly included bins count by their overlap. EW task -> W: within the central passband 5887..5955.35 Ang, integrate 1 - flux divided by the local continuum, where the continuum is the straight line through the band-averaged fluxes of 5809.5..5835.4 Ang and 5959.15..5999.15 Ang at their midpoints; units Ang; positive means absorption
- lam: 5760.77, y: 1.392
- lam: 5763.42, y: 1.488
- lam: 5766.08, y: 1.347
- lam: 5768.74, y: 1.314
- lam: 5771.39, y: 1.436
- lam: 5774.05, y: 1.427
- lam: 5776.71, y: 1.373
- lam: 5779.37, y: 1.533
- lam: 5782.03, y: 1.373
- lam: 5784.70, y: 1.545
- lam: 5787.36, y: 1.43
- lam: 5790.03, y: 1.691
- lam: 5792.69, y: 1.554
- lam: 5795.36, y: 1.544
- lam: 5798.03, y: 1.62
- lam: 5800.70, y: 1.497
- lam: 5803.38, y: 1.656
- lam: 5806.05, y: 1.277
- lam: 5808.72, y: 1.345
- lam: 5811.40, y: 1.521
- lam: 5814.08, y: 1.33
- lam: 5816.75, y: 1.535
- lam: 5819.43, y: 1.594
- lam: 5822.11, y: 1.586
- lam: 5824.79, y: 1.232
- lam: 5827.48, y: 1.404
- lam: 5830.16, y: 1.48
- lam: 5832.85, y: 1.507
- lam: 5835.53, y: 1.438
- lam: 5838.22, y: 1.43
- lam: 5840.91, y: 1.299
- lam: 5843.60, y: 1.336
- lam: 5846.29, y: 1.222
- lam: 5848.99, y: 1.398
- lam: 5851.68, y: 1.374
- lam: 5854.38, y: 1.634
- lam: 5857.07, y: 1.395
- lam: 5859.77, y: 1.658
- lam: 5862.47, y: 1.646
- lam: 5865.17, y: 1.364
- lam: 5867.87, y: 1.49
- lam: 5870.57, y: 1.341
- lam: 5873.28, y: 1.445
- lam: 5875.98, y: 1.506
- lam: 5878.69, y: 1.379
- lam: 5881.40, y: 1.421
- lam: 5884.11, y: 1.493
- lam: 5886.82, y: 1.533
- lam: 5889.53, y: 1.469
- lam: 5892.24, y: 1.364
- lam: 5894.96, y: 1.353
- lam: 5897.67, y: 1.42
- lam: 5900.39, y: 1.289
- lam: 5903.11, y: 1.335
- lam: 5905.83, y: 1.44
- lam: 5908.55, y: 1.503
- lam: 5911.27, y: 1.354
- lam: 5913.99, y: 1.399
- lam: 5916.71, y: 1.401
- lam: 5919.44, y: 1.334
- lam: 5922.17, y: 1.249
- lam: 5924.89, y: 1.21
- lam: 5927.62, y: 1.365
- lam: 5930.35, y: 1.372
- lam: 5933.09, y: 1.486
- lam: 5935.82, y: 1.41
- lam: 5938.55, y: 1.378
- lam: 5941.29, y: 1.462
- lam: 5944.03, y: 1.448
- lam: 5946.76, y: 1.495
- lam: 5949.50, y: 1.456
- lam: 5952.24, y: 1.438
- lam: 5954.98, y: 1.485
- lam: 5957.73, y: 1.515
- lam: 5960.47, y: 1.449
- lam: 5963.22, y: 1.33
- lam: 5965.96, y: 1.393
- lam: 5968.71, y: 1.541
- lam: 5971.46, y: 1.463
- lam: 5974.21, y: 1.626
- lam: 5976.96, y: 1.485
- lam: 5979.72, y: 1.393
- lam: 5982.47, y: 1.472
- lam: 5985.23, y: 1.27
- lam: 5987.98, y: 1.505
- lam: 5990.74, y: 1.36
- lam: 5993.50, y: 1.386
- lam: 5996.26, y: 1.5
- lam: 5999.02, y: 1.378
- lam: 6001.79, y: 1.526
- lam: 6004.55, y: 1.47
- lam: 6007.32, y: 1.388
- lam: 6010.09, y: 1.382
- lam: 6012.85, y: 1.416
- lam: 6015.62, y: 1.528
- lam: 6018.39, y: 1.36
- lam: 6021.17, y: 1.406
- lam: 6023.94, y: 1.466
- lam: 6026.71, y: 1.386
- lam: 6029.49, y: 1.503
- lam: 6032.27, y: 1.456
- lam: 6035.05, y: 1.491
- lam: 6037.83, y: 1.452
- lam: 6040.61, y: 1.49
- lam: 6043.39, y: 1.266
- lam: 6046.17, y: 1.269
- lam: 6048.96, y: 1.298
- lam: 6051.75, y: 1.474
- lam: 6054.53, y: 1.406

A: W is 2.3 Ang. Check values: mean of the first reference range 1.46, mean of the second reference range 1.44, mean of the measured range 1.4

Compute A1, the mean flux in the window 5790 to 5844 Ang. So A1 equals 1.47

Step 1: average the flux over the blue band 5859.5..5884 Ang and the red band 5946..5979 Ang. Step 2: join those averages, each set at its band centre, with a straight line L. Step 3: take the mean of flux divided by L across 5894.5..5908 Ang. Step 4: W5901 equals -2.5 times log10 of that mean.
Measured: 0.069 mag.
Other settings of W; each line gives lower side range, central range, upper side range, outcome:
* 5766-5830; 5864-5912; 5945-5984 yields 1.62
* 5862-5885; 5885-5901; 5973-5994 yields 0.35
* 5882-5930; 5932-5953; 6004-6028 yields -0.76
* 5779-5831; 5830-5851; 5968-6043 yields 1.36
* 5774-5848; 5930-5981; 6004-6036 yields -0.48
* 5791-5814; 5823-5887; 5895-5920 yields 0.28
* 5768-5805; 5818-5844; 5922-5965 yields 0.74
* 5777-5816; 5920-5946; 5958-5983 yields 1.63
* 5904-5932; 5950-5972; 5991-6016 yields -0.82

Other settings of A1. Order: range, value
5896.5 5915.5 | 1.39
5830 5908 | 1.43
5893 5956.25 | 1.39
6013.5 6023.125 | 1.43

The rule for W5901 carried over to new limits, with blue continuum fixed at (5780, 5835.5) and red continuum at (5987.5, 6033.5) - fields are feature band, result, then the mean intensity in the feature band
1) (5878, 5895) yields 0.02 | 1.44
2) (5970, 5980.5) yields -0.04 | 1.5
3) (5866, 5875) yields 0.03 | 1.43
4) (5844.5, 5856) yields 0.05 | 1.4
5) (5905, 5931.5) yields 0.07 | 1.36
